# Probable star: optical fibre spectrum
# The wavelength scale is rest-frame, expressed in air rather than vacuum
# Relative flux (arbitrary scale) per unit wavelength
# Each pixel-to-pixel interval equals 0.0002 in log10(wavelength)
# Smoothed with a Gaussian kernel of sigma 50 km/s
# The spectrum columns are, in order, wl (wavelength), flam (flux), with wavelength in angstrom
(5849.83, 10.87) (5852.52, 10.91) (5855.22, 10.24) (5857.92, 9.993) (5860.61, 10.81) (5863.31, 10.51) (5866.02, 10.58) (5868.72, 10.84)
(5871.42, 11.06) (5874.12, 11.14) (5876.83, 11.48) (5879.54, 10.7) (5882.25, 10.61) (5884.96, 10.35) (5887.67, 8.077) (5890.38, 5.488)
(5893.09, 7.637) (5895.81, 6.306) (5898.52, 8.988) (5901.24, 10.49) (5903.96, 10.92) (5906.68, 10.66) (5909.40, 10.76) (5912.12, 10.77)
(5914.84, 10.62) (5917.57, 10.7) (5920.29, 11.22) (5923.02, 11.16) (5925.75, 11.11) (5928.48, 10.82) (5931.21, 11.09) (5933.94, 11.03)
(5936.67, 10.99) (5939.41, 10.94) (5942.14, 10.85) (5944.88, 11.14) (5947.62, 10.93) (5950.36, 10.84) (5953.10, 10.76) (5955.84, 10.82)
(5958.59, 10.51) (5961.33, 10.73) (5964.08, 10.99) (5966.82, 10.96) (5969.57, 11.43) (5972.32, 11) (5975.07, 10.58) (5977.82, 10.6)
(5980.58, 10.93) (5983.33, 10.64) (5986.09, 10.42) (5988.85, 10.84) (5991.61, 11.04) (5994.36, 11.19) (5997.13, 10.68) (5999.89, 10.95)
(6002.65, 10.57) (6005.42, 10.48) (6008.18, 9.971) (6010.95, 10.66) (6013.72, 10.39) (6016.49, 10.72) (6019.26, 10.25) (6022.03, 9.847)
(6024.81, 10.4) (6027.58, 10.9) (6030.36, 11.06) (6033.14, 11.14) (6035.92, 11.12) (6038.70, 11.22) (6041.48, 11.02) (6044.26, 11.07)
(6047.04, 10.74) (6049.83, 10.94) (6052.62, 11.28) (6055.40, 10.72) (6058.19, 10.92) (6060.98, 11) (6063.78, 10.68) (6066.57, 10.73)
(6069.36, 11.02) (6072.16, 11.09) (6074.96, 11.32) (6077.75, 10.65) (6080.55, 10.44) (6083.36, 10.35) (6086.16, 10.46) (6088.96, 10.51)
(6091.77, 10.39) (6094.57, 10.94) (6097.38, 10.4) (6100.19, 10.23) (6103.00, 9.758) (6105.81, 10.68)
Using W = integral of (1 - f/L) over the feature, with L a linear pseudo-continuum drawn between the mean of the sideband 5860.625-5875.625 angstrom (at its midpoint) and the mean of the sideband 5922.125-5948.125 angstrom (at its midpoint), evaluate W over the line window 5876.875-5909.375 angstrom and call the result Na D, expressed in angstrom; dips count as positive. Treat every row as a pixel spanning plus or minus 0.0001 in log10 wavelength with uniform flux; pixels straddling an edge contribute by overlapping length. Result 4.8 angstrom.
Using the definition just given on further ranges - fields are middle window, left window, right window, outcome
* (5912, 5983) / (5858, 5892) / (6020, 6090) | -3.5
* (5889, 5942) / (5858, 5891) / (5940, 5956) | 2.6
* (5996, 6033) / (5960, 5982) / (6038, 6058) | 1.4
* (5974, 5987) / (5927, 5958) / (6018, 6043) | 0.3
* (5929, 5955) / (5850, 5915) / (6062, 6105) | -2.0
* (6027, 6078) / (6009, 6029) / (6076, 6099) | -2.5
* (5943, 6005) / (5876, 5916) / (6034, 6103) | -4.5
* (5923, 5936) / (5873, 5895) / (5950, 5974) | -1.0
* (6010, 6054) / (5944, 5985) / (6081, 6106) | -0.8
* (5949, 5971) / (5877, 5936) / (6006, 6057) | -1.2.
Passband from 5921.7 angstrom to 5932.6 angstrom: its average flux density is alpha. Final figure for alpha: 11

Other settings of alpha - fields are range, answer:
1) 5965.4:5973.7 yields 11.1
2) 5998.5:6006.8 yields 10.7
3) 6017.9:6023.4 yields 10.1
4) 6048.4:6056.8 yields 11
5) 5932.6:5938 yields 11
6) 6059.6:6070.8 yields 10.9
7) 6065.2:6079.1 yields 11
